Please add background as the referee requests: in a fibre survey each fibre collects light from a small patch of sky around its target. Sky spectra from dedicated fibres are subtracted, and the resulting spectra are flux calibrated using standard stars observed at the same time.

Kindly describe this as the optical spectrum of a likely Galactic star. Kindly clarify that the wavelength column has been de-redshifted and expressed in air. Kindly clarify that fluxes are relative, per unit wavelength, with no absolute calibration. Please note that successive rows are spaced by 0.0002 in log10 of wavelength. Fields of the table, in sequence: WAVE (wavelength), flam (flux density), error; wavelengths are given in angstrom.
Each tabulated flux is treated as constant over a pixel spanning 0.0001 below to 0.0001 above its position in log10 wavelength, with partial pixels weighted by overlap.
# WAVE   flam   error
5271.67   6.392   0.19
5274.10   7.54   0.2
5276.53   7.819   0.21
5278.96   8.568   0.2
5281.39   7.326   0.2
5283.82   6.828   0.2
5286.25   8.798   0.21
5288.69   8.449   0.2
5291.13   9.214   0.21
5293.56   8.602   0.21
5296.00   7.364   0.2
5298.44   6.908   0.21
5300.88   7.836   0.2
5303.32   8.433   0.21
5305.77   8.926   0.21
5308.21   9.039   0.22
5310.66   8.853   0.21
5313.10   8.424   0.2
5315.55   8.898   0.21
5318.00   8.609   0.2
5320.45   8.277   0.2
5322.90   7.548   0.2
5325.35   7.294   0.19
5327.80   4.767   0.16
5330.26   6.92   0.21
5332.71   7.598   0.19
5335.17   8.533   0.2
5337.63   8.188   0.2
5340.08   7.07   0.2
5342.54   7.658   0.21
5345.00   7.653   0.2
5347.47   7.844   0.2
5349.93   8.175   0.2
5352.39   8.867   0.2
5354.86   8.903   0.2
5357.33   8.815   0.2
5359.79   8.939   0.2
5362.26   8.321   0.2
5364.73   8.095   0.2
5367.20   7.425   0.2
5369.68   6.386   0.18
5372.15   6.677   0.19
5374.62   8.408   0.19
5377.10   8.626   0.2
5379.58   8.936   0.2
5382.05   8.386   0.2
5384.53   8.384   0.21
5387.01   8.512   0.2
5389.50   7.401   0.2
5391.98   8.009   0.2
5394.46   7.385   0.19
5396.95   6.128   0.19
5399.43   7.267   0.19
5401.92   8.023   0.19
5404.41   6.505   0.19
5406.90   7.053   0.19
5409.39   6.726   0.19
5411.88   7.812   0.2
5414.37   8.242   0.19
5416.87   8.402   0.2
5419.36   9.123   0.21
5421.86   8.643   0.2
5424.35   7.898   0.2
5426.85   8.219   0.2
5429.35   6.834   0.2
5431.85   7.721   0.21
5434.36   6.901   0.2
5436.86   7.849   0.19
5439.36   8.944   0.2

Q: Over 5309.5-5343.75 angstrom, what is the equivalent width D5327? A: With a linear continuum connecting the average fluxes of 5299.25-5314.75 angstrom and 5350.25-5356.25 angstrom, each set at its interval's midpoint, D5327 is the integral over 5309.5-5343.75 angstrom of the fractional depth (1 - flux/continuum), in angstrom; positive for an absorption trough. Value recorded 3.5 angstrom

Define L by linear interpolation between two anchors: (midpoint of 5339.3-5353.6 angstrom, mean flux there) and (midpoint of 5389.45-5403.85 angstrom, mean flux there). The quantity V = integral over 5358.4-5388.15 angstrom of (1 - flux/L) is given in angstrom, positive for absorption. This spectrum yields -2.0 angstrom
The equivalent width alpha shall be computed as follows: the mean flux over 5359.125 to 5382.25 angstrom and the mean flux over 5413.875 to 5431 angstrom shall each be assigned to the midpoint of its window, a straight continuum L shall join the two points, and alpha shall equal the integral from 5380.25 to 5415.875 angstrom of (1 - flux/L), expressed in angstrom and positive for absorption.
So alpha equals 2.20 angstrom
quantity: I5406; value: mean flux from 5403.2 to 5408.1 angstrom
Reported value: 6.78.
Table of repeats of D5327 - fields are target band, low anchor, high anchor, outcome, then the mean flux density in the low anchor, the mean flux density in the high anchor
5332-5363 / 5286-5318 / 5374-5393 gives 0.6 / 8.44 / 8.33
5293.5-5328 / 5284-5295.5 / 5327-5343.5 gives -0.5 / 8.5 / 7.31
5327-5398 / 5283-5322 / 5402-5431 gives 1.7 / 8.35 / 7.78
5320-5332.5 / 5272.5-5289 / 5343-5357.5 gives 1.9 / 7.84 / 8.3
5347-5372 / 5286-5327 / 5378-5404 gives -0.4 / 8.27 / 7.81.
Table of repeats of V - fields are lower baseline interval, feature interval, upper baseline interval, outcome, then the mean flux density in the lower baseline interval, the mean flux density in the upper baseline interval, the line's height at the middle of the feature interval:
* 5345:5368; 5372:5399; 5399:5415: -0.5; 8.35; 7.35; 7.78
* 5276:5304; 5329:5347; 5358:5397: 0.7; 8.01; 7.94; 7.97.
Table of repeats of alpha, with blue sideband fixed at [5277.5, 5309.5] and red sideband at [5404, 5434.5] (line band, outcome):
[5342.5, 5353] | -0.05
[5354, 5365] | -0.96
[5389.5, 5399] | 0.77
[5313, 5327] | 0.07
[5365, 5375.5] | 0.87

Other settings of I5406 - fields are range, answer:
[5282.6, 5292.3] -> 8.32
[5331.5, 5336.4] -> 8.06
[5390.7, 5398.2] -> 7.18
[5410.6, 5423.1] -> 8.44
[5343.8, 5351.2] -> 7.9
